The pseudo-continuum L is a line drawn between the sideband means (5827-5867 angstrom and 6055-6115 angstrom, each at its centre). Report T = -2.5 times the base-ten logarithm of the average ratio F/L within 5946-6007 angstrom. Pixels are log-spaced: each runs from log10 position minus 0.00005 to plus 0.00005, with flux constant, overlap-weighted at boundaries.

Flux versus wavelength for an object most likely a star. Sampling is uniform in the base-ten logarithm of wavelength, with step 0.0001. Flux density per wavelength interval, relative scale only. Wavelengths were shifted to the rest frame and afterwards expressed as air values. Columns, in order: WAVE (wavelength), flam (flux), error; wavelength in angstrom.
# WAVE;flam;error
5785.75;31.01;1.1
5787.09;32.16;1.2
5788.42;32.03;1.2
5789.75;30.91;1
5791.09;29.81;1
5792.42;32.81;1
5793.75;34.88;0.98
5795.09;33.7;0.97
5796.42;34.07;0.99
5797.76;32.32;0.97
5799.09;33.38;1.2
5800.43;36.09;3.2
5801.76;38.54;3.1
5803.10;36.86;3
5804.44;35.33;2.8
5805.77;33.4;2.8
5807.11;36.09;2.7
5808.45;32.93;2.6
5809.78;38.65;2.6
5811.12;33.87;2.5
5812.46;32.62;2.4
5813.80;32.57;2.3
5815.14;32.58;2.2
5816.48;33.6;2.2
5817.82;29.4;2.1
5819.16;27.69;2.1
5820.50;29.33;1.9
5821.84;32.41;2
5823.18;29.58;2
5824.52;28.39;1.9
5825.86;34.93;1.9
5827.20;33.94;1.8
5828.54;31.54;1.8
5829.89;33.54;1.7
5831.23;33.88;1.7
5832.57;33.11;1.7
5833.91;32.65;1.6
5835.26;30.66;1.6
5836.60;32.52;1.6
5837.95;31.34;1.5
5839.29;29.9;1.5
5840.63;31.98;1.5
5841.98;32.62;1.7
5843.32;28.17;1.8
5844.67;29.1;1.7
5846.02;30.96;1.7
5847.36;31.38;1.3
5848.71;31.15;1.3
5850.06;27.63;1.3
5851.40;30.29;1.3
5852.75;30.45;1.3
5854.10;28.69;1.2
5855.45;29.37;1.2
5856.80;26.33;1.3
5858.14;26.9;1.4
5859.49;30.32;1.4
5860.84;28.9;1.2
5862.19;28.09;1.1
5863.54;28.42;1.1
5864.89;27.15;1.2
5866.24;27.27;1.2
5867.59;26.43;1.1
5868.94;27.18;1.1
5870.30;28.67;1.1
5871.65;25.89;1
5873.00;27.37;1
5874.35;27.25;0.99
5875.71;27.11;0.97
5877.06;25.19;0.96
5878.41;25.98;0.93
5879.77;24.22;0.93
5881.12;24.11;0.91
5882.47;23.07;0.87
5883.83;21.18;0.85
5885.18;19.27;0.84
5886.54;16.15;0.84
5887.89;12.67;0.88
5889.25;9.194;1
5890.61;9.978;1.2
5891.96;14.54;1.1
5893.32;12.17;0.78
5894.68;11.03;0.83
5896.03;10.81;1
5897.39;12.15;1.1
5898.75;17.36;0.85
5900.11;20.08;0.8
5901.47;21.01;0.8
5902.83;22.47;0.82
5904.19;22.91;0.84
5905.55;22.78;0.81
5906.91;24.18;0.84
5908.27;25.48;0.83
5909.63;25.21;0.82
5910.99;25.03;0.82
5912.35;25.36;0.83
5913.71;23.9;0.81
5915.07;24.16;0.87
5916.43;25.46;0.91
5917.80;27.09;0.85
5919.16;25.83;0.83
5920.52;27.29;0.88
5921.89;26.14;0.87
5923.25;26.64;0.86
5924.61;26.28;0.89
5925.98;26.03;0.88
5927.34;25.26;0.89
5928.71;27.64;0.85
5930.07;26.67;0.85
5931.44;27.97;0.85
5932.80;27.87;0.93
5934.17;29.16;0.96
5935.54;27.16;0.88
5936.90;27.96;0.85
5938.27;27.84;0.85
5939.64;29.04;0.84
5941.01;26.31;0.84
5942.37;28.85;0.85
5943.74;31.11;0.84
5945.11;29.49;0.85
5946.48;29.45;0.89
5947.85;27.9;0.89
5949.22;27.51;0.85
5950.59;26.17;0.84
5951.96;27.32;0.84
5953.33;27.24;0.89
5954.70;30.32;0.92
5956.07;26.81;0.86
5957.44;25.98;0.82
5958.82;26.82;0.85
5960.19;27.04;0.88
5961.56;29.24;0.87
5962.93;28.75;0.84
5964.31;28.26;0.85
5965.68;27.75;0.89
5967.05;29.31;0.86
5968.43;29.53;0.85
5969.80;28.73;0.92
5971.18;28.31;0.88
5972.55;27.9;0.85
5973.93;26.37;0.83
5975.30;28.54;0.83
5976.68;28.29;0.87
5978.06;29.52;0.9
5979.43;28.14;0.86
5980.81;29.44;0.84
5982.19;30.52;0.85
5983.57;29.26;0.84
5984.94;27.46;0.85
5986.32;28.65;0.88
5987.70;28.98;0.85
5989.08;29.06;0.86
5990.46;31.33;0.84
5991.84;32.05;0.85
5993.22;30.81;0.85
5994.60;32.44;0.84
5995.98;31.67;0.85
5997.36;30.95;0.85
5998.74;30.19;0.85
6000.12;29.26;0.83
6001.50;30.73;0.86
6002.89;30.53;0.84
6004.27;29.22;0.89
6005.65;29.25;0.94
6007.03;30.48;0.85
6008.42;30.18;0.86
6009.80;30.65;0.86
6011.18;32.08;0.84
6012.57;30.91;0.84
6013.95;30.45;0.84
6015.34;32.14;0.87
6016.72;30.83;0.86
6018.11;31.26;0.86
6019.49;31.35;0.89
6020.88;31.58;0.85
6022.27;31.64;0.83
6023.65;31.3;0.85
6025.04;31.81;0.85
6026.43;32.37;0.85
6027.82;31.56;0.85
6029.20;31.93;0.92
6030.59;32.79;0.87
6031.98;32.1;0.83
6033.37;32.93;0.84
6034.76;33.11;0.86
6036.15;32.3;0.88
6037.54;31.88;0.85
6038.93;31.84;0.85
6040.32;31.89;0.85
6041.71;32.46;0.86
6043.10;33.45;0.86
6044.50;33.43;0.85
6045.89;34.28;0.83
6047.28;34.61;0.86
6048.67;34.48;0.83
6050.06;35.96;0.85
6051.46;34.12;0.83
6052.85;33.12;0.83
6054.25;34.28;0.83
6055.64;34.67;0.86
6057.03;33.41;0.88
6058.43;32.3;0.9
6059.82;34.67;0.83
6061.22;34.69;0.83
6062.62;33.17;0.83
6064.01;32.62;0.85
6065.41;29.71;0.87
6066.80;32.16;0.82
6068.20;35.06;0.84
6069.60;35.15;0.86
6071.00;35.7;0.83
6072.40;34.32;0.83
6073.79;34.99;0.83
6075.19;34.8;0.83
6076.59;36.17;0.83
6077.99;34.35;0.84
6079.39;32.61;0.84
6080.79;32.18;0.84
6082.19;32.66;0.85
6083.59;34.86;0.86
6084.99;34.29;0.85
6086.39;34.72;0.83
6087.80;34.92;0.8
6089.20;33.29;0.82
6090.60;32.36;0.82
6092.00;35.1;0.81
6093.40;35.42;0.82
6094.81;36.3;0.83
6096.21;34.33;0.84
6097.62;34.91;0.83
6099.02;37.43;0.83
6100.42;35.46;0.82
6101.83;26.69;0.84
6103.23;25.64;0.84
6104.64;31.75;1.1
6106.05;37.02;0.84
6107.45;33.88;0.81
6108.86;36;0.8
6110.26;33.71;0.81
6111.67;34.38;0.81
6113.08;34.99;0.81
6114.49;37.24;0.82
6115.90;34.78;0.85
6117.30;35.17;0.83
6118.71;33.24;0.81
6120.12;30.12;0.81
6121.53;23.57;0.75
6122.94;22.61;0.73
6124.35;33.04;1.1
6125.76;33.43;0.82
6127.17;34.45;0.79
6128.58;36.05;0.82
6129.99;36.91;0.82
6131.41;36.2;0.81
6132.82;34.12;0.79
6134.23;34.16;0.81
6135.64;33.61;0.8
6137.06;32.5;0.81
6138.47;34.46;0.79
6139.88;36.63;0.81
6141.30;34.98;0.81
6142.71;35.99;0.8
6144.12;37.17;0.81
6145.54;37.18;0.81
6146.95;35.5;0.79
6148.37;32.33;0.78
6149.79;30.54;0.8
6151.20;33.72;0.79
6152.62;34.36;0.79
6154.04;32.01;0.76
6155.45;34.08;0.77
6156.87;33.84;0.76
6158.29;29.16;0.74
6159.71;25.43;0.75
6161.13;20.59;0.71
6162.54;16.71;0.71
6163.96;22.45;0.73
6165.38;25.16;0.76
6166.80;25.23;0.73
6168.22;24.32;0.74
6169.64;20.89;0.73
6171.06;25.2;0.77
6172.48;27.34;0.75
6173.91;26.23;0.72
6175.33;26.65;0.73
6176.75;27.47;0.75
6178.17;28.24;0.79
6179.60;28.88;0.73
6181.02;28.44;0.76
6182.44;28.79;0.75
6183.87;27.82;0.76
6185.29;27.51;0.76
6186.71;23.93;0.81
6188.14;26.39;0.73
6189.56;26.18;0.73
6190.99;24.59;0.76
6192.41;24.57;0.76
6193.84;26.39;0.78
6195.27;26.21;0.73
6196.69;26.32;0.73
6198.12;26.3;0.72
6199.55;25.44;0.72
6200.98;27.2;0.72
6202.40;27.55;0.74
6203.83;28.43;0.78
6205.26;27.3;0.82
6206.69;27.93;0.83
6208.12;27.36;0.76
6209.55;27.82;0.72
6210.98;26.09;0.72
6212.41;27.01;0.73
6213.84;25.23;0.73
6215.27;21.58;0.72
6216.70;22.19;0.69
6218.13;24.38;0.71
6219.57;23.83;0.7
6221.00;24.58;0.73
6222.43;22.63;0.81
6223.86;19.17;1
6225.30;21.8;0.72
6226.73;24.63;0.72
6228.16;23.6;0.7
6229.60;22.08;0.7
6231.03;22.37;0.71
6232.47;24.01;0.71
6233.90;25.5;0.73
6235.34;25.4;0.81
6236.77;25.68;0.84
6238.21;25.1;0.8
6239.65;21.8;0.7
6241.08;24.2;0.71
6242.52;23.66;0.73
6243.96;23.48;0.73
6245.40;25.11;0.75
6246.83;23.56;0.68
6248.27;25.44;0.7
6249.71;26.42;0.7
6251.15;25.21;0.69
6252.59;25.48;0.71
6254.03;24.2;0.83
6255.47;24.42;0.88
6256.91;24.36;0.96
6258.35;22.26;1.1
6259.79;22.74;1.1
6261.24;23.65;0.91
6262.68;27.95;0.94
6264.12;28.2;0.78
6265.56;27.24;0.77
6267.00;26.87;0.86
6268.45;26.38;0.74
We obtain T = 0.117 mag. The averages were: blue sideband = 30.2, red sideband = 33.9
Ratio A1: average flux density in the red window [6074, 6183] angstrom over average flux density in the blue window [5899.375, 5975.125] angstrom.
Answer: 1.19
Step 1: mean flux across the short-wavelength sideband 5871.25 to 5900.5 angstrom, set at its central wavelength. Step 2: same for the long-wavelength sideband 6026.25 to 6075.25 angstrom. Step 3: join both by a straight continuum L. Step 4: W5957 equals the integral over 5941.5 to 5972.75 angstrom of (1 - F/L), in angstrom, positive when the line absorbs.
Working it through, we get -3.9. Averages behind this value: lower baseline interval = 18.9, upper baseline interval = 33.4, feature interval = 28.3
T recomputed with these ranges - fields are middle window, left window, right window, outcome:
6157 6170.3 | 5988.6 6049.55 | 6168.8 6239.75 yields 0.13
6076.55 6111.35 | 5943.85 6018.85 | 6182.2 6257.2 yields -0.23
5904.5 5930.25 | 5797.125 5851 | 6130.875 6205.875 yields 0.23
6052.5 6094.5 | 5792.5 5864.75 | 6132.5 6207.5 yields -0.15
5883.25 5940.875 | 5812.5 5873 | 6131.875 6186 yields 0.32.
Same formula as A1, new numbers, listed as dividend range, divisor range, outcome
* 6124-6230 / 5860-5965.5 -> 1.15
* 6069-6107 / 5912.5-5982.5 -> 1.23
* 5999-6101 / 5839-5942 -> 1.33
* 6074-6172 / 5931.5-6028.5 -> 1.10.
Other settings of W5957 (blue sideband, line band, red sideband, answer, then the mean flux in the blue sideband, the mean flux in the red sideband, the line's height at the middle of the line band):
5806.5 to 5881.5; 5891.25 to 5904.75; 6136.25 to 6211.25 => 6.1 angstrom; 30.1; 28.4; 29.8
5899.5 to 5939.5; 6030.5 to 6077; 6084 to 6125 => -3.7 angstrom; 25.6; 33.2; 31.1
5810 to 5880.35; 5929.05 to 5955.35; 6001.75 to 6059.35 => 2.5 angstrom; 29.9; 32.2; 31.1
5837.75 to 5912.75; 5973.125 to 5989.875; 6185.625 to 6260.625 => -3.0 angstrom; 24.2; 24.8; 24.4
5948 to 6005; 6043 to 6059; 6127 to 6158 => -1.3 angstrom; 28.9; 34.5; 31.4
